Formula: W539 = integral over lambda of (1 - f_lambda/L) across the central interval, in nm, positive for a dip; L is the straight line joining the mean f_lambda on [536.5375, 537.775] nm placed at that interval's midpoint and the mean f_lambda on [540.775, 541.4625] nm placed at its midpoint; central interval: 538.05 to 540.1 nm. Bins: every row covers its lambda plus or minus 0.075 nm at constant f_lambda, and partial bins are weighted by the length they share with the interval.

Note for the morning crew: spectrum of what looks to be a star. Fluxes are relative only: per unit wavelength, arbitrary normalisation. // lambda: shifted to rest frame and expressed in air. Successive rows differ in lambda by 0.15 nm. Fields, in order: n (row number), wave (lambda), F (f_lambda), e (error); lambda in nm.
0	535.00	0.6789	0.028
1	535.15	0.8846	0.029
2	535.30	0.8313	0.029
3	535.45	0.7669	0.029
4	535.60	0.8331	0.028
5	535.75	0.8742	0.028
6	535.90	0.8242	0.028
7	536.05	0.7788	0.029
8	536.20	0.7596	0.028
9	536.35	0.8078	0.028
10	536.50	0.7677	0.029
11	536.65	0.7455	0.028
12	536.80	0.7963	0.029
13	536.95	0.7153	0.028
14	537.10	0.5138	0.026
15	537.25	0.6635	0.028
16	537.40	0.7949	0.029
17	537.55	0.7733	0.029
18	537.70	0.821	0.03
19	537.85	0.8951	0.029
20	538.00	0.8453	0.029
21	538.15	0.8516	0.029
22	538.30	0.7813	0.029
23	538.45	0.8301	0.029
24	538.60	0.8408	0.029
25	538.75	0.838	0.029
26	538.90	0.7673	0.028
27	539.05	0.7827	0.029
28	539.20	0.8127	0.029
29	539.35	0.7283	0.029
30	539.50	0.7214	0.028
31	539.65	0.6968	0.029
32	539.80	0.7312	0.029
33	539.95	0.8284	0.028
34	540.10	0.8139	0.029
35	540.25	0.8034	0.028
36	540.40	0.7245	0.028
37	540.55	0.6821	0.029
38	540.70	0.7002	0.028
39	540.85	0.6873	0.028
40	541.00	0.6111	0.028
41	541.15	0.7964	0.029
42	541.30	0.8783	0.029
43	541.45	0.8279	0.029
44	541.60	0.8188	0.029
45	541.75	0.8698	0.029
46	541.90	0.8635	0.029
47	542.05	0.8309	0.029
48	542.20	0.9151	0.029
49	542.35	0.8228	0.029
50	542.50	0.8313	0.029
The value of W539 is -0.13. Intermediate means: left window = 0.729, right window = 0.754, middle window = 0.787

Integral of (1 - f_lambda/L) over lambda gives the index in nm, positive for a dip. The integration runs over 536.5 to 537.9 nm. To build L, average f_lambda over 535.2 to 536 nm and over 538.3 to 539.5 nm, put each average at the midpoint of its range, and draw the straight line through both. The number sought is 0.113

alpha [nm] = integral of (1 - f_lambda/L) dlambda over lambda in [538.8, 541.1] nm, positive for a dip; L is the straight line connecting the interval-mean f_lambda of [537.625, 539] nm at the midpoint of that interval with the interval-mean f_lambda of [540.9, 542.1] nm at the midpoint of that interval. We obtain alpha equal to 0.219 nm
